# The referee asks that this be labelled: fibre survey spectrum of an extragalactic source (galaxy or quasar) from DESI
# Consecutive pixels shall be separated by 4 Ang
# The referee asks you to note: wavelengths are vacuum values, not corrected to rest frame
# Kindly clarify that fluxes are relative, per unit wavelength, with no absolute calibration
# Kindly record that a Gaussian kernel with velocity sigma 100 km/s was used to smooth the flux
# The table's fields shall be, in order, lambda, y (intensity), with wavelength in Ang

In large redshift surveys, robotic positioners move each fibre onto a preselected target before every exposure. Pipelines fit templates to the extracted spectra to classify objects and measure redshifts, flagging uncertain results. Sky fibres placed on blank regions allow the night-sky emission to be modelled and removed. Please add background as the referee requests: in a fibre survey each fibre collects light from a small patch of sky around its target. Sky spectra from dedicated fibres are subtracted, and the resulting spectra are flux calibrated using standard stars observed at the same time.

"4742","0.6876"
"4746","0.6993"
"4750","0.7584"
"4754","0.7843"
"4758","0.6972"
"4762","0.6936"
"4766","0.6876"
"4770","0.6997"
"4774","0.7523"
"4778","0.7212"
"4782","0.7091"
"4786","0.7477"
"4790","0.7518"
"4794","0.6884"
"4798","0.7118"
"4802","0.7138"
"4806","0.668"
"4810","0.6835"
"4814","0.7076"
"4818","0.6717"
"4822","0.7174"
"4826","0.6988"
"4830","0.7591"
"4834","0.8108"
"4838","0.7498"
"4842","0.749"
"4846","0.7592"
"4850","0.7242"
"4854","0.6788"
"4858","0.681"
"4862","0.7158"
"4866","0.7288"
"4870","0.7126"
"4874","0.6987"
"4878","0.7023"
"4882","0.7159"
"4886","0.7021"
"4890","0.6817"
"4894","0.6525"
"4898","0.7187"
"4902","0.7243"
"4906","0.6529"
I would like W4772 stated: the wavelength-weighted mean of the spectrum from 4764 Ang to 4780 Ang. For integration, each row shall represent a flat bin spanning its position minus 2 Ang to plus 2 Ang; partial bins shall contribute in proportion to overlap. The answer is 0.715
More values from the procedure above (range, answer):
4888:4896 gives 0.667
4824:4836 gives 0.756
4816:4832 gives 0.712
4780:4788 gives 0.728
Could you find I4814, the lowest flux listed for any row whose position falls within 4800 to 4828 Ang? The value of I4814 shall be 0.668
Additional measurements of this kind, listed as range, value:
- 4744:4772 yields 0.6876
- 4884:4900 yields 0.6525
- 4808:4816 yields 0.6835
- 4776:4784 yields 0.7091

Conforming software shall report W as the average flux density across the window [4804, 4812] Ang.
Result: 0.676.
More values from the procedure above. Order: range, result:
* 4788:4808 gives 0.707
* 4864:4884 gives 0.712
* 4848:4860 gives 0.695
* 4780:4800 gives 0.722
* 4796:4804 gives 0.713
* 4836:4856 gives 0.732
